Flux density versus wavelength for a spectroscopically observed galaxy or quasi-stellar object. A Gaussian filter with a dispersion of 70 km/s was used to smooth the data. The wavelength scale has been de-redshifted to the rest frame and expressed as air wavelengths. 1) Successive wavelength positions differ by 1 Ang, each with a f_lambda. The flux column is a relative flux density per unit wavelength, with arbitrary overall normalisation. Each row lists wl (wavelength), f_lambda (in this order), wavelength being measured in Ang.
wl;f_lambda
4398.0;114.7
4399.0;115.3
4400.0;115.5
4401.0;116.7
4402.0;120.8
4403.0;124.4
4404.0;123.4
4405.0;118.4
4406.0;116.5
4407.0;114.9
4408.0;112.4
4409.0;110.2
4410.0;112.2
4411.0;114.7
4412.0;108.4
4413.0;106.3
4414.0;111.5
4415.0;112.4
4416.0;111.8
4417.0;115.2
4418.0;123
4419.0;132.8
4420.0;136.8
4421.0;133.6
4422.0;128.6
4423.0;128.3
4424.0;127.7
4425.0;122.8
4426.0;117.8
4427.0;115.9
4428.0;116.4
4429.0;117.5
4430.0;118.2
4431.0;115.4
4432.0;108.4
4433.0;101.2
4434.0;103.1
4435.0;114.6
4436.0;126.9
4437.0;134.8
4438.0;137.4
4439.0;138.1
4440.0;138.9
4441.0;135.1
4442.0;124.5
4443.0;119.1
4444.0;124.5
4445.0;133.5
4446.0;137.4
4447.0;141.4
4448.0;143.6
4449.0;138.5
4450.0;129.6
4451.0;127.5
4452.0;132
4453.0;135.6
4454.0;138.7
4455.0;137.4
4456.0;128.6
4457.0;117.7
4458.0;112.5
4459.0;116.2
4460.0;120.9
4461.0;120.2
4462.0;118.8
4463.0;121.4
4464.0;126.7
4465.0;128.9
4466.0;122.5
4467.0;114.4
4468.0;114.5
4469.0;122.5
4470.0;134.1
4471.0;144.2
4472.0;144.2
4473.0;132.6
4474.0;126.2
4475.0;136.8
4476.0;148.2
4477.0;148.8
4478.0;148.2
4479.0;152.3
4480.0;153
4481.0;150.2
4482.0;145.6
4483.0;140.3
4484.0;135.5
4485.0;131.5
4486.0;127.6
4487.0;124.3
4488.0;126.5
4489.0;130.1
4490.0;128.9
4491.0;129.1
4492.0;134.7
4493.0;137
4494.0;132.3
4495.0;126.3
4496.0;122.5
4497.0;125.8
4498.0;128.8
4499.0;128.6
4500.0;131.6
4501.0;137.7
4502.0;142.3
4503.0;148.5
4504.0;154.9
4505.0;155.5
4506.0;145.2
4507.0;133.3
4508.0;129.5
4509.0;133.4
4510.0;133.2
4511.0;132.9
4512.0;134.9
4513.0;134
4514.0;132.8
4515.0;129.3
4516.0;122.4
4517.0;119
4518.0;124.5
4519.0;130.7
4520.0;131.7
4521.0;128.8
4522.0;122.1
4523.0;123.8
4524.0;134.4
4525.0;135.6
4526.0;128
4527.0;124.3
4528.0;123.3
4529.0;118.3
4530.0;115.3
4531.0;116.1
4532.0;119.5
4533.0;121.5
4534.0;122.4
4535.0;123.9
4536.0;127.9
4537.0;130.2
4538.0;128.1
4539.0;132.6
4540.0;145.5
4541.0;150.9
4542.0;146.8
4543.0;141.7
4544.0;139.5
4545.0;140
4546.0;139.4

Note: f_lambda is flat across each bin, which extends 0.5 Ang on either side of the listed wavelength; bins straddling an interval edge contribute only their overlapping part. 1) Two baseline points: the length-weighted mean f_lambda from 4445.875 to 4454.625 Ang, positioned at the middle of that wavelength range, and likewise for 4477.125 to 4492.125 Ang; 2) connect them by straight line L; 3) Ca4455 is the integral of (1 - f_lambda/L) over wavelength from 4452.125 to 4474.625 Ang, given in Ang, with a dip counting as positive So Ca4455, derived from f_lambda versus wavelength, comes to 1.7 Ang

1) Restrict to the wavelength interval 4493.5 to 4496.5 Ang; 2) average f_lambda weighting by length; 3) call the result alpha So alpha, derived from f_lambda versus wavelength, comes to 127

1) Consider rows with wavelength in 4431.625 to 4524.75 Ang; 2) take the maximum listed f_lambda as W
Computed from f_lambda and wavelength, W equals 155.5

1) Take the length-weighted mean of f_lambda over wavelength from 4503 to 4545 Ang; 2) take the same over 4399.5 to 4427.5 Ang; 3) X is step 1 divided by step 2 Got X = 1.1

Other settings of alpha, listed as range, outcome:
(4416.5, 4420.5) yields 127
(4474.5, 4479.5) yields 147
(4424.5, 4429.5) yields 118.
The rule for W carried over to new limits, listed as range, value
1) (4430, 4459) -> 143.6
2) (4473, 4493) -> 153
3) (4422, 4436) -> 128.6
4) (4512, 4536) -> 135.6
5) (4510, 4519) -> 134.9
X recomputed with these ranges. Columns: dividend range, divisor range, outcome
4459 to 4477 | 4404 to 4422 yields 1.09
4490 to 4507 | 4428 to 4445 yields 1.11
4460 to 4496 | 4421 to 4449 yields 1.06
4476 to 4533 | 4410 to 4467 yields 1.07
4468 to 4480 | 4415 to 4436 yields 1.17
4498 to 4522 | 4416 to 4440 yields 1.10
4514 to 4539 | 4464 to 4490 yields 0.93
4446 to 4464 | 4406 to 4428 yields 1.08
